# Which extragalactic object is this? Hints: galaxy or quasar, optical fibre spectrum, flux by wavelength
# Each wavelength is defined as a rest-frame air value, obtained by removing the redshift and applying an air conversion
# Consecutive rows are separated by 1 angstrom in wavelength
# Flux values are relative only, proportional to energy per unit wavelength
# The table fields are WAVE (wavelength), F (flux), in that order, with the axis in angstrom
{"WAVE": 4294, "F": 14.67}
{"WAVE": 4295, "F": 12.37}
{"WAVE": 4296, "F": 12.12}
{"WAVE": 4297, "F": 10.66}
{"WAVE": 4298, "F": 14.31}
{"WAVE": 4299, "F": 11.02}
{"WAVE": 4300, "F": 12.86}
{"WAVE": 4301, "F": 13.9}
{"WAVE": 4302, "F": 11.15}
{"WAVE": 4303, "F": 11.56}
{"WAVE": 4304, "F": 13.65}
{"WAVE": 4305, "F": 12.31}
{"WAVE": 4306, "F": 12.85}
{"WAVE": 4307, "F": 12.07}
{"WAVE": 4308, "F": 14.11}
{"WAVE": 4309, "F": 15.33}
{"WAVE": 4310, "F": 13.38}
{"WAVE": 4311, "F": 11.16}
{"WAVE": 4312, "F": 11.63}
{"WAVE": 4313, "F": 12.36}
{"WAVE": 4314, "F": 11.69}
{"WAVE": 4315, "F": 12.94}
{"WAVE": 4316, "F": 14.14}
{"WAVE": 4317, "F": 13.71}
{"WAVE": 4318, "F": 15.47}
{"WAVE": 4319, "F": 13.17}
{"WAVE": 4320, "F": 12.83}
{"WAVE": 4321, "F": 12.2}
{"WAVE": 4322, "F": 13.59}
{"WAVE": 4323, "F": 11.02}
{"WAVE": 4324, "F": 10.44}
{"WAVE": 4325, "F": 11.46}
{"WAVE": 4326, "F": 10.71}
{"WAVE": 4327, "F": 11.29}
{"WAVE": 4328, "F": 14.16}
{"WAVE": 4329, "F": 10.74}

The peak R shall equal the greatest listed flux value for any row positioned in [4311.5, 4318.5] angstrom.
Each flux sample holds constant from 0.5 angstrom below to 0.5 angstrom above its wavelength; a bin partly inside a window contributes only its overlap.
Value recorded 15.47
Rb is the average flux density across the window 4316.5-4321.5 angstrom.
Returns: 13.5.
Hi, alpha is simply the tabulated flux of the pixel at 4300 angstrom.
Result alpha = 12.86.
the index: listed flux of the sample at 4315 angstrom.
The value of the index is 12.94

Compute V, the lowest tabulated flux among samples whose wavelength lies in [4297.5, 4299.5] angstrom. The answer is 11.02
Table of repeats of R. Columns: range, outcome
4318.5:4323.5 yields 13.59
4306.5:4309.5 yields 15.33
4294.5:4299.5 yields 14.31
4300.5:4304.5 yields 13.9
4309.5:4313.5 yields 13.38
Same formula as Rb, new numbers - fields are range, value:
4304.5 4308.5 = 12.8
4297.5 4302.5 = 12.6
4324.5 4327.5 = 11.2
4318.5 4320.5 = 13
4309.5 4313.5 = 12.1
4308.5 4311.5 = 13.3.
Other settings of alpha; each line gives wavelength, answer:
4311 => 11.16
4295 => 12.37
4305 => 12.31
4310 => 13.38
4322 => 13.59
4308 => 14.11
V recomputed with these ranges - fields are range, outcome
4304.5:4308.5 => 12.07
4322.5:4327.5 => 10.44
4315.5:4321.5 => 12.2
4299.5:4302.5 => 11.15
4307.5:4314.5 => 11.16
